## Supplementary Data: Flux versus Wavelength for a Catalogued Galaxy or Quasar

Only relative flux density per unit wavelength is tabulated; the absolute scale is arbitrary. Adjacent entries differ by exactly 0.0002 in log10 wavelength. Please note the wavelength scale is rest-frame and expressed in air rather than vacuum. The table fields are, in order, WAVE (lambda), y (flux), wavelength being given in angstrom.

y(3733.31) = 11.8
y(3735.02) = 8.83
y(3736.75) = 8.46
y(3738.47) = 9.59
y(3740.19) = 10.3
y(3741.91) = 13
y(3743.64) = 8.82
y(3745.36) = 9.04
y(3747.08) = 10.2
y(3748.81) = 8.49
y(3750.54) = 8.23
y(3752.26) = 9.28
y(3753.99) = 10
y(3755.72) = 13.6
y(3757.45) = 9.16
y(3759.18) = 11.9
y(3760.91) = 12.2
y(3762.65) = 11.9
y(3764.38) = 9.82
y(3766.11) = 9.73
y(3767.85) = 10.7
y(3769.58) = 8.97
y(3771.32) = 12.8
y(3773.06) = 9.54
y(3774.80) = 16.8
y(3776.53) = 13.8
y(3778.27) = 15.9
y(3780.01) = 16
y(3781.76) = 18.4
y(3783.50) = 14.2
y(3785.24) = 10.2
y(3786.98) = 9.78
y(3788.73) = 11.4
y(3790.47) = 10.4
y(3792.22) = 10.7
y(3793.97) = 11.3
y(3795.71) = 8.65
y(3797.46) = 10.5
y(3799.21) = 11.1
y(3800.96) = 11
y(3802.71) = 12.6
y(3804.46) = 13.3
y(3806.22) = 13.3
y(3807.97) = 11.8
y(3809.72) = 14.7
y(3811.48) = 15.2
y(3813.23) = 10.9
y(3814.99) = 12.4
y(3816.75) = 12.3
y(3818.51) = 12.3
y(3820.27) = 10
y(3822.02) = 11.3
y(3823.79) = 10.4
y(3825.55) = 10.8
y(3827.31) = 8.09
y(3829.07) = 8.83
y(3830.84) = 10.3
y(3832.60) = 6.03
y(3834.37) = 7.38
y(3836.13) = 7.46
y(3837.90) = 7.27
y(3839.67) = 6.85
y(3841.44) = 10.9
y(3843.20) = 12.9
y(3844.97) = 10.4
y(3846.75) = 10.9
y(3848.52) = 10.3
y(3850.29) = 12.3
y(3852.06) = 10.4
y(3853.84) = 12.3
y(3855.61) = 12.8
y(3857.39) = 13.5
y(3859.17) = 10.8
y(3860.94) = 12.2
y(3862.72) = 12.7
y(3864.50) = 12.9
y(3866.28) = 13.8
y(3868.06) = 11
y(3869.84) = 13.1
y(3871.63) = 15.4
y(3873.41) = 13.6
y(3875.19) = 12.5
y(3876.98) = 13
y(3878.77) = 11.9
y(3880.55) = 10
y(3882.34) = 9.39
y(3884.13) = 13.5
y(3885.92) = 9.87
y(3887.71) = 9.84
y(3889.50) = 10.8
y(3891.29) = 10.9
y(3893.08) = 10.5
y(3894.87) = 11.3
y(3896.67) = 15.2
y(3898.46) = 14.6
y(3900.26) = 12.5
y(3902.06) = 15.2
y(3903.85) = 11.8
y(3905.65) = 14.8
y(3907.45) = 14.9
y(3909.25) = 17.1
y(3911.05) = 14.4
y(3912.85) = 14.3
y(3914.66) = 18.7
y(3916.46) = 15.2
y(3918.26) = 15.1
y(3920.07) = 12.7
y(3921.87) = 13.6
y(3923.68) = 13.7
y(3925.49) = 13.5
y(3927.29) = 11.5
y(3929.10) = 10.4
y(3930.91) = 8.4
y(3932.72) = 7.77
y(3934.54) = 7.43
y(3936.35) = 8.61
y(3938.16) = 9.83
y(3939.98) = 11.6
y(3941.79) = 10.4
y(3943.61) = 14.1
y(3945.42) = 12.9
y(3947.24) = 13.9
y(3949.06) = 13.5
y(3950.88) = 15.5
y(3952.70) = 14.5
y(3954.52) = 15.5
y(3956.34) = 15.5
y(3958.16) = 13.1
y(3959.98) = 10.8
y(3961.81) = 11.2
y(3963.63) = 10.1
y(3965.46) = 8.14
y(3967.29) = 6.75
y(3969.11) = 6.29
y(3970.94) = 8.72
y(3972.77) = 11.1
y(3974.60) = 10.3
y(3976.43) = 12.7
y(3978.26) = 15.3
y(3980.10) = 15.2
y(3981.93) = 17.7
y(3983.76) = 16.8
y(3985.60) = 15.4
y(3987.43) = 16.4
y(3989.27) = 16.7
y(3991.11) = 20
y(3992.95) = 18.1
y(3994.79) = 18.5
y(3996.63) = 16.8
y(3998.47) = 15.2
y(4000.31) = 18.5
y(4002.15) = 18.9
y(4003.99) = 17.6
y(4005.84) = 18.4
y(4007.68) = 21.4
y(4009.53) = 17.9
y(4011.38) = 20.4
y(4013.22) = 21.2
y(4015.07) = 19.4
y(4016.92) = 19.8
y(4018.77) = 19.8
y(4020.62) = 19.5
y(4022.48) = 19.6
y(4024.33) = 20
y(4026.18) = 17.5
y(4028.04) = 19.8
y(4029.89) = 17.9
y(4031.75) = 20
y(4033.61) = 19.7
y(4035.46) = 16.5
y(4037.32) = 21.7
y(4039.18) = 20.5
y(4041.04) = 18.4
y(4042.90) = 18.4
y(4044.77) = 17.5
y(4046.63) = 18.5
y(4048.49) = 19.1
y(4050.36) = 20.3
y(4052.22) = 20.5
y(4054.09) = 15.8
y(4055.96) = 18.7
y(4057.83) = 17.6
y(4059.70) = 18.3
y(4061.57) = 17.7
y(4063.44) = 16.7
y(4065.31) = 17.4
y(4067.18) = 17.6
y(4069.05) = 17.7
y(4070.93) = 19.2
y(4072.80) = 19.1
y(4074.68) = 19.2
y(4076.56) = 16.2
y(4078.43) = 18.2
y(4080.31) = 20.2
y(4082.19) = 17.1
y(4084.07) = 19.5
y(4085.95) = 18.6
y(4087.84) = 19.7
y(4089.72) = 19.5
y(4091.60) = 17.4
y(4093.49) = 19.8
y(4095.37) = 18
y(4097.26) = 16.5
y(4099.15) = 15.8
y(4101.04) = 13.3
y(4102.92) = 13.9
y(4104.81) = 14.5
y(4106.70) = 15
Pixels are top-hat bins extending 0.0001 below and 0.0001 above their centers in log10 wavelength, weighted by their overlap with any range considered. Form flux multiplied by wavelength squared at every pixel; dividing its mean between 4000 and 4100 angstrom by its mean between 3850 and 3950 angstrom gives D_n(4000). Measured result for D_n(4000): 1.6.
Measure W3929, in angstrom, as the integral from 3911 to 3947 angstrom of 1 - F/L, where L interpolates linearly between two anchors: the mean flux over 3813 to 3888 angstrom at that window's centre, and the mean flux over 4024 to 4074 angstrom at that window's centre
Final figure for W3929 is 4.61 angstrom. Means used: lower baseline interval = 11.1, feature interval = 12.2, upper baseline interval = 18.6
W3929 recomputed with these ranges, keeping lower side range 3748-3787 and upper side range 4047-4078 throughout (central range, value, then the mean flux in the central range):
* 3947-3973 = 7.1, 11.6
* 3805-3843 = 7.4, 10.5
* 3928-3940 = 5.0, 9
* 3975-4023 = -2.9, 17.9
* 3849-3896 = 7.2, 11.9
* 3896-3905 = 0.5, 13.9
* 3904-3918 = -0.4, 15.4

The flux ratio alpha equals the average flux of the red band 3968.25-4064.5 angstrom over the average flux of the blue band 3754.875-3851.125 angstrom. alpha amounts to 1.56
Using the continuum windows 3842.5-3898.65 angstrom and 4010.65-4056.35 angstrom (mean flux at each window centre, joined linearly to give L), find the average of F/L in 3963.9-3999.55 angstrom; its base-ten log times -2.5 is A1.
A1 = 0.22 mag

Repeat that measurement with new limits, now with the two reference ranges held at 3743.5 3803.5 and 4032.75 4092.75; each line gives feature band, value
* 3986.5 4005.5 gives -0.05 mag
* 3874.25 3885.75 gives 0.20 mag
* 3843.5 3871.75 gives 0.12 mag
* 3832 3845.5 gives 0.44 mag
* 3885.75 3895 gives 0.33 mag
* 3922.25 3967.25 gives 0.32 mag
